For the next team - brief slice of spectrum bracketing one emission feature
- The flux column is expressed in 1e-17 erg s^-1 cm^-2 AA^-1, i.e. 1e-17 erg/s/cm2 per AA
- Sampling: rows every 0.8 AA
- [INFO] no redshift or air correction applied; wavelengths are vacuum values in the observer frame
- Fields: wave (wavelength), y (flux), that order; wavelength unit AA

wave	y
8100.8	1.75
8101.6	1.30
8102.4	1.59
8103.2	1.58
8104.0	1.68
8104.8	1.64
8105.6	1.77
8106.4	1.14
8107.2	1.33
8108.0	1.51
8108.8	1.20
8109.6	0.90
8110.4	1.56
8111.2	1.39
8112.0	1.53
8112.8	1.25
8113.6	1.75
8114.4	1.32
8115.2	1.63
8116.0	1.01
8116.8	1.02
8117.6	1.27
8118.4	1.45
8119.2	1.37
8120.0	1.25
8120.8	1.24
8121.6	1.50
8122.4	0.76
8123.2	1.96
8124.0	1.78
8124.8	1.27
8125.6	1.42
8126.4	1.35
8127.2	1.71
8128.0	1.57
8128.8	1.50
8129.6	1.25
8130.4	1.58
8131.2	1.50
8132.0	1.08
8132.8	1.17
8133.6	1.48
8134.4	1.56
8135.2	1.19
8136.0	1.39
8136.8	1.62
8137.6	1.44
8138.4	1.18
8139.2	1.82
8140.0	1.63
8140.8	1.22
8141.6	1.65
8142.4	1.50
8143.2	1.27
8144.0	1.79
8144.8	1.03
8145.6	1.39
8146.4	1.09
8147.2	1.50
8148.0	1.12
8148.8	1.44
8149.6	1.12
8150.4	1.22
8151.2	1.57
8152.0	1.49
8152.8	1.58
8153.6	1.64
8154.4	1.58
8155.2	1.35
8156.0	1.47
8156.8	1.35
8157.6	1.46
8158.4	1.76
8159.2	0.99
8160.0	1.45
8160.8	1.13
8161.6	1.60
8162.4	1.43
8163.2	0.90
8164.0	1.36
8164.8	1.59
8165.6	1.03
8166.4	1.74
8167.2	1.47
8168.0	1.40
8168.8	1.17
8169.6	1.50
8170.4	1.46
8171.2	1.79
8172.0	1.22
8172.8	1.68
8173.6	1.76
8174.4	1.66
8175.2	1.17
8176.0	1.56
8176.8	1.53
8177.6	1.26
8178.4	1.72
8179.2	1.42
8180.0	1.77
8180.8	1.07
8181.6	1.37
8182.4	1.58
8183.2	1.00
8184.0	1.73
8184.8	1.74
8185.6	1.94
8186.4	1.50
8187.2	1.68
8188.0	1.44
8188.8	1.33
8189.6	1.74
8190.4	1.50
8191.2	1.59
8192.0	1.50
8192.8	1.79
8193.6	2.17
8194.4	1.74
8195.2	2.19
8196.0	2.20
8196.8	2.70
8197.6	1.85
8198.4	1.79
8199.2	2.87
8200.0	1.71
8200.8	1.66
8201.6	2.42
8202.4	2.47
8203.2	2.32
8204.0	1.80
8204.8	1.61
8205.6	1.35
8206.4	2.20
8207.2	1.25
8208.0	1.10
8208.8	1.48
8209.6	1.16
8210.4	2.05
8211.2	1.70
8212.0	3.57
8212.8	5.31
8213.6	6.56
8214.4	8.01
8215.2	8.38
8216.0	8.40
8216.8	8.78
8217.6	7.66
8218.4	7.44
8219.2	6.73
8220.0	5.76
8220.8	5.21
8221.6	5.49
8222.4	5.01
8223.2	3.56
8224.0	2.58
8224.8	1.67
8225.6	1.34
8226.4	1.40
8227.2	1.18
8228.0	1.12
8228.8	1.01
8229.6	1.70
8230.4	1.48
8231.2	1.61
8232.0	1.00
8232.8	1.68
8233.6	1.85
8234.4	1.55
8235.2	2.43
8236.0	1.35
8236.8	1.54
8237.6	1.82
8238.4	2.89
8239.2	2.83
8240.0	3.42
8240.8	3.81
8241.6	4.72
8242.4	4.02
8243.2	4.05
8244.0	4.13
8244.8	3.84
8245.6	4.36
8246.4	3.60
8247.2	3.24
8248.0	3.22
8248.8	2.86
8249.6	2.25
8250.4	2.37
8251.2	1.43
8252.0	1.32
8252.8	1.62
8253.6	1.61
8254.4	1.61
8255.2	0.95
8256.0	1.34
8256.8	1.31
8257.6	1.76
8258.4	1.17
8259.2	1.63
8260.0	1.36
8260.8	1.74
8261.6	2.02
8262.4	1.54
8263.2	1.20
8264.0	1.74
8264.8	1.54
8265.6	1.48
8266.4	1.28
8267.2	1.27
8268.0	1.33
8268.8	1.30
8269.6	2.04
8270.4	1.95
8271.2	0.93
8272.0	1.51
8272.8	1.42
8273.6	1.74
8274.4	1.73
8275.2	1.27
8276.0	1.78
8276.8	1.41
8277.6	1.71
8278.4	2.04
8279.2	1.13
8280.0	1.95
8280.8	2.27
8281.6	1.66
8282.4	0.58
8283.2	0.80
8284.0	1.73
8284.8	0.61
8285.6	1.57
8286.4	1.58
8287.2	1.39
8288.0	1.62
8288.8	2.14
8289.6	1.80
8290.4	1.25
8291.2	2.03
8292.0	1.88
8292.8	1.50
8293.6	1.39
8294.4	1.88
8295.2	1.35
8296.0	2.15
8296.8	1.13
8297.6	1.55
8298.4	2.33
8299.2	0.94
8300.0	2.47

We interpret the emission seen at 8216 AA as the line Halpha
